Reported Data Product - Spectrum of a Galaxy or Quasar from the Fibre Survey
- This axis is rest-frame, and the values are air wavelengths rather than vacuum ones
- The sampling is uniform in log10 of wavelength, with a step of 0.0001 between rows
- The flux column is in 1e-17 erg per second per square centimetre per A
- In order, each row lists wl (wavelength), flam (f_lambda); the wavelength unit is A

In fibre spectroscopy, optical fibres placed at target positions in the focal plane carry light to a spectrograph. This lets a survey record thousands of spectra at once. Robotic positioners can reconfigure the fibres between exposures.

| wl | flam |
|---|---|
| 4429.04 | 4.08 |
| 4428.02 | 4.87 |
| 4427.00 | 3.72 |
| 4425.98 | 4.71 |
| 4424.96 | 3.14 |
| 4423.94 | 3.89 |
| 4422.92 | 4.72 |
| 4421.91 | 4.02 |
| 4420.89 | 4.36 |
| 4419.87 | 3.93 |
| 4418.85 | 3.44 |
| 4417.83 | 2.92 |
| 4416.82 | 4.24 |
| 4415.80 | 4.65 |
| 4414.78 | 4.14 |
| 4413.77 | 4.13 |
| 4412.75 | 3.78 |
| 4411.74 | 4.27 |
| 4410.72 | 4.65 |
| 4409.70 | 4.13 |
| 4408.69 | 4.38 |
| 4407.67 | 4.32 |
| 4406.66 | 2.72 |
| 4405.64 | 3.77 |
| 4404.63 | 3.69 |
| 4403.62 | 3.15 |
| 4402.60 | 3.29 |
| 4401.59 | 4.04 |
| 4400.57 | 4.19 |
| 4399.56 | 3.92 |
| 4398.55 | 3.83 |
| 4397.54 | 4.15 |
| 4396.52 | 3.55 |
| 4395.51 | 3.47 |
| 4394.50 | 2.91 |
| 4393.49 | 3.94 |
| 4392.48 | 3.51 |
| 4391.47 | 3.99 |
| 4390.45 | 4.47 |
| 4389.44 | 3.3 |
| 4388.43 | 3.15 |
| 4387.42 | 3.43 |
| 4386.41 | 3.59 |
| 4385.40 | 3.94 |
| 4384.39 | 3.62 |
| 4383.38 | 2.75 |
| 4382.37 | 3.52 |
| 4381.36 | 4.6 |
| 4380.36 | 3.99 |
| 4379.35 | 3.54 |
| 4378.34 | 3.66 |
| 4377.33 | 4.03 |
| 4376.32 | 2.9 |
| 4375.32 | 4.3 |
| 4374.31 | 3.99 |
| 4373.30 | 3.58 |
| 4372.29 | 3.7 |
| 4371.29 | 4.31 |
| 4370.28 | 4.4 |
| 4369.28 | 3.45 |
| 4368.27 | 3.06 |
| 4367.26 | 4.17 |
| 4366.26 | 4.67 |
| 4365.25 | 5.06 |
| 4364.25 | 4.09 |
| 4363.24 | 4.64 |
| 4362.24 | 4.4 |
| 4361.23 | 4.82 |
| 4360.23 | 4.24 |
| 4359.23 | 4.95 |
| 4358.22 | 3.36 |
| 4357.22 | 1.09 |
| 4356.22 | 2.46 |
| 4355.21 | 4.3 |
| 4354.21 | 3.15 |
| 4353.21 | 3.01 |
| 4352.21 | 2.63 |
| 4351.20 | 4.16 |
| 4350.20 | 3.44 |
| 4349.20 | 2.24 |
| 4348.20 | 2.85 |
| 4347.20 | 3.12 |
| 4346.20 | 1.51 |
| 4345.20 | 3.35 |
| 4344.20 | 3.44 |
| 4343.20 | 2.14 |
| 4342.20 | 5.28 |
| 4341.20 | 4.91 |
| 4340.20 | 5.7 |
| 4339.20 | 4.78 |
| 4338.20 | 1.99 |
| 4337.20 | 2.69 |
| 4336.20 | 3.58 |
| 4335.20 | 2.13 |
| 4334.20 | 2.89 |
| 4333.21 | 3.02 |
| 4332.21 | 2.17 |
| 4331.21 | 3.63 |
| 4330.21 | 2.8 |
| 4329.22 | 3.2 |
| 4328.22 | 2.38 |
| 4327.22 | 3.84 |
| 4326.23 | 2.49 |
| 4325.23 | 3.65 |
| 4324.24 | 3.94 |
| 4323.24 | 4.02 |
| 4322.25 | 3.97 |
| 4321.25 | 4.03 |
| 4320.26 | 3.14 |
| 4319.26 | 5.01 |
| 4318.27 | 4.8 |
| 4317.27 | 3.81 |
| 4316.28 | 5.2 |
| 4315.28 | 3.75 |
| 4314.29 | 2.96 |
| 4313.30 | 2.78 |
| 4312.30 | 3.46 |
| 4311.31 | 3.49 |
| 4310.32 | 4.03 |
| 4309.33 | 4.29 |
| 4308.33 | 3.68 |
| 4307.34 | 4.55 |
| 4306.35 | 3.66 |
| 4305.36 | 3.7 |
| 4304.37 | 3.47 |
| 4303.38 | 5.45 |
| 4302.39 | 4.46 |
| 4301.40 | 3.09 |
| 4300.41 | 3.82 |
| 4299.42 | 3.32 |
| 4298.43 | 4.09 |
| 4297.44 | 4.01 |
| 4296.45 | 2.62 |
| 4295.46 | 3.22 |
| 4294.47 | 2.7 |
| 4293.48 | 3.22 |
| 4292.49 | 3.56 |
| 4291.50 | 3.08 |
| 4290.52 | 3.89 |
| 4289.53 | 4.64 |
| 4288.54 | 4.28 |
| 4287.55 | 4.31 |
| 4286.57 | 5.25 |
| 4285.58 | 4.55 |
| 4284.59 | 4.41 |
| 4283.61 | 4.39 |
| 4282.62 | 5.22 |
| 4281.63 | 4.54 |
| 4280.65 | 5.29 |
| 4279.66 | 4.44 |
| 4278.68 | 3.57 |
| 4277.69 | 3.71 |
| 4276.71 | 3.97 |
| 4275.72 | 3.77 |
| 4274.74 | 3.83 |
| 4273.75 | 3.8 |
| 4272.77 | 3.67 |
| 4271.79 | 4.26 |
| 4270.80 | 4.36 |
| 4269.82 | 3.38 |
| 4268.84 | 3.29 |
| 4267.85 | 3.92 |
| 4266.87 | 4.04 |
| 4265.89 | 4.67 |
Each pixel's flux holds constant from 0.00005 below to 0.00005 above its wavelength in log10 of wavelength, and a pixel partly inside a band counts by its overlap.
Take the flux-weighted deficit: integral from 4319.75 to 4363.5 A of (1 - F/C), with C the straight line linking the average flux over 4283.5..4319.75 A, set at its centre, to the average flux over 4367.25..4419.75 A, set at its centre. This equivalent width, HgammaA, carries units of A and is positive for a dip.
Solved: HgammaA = 5.25 A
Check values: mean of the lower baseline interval 3.91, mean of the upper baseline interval 3.78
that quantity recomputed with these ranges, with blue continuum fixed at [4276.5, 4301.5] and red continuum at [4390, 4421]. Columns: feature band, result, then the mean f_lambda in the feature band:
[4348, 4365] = 1.5 A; 3.56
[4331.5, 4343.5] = 1.4 A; 3.46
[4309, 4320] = 0.0 A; 3.94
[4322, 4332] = 1.5 A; 3.34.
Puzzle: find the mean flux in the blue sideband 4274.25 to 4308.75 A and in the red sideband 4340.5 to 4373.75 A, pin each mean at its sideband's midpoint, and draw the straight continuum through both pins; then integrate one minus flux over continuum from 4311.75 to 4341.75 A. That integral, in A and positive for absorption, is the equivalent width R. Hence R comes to 1.97 A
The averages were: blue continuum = 3.99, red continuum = 3.65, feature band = 3.56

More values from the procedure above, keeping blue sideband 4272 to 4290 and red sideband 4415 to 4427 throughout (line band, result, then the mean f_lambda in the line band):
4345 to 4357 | 3.4 A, 2.97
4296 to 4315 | 2.3 A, 3.74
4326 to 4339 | 4.1 A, 2.88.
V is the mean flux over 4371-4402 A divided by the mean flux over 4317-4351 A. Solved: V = 1.09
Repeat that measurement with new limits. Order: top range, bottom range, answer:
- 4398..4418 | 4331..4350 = 1.22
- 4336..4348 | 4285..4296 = 0.91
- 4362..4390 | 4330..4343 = 1.10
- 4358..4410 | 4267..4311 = 0.97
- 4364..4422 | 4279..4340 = 1.02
